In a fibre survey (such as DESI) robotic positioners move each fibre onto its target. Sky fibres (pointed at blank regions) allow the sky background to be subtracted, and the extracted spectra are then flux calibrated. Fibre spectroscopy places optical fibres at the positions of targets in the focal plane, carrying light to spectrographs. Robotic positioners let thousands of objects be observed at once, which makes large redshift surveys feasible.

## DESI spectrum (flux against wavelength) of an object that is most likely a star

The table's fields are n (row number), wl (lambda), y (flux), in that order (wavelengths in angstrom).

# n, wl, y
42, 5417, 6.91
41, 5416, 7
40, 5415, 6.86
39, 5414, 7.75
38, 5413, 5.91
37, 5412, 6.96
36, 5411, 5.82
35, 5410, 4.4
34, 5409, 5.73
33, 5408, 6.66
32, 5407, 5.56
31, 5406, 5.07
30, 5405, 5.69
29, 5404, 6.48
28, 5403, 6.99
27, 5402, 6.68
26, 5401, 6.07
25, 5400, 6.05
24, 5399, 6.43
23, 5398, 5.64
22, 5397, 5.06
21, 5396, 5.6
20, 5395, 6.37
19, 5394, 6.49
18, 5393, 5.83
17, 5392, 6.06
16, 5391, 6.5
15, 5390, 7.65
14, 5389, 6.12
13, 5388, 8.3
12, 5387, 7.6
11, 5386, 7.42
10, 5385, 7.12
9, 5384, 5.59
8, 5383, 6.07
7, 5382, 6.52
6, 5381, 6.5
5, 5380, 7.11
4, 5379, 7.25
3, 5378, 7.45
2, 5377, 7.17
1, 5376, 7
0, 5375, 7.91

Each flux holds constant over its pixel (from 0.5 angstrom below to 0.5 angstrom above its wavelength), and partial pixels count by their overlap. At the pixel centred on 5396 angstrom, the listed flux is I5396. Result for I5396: 5.6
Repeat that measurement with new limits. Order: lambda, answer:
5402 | 6.68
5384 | 5.59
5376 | 7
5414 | 7.75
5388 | 8.3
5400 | 6.05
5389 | 6.12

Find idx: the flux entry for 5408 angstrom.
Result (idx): 6.66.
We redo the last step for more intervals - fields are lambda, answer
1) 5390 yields 7.65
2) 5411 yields 5.82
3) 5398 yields 5.64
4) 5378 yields 7.45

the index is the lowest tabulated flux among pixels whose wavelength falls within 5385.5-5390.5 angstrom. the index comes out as 6.12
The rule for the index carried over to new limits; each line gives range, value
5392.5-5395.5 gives 5.83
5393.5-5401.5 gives 5.06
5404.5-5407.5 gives 5.07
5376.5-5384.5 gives 5.59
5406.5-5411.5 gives 4.4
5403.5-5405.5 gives 5.69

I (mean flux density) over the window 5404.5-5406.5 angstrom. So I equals 5.38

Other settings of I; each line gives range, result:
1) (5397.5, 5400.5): 6.04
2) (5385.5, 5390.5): 7.42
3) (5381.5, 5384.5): 6.06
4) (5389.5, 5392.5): 6.74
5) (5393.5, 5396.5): 6.15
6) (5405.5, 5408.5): 5.76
